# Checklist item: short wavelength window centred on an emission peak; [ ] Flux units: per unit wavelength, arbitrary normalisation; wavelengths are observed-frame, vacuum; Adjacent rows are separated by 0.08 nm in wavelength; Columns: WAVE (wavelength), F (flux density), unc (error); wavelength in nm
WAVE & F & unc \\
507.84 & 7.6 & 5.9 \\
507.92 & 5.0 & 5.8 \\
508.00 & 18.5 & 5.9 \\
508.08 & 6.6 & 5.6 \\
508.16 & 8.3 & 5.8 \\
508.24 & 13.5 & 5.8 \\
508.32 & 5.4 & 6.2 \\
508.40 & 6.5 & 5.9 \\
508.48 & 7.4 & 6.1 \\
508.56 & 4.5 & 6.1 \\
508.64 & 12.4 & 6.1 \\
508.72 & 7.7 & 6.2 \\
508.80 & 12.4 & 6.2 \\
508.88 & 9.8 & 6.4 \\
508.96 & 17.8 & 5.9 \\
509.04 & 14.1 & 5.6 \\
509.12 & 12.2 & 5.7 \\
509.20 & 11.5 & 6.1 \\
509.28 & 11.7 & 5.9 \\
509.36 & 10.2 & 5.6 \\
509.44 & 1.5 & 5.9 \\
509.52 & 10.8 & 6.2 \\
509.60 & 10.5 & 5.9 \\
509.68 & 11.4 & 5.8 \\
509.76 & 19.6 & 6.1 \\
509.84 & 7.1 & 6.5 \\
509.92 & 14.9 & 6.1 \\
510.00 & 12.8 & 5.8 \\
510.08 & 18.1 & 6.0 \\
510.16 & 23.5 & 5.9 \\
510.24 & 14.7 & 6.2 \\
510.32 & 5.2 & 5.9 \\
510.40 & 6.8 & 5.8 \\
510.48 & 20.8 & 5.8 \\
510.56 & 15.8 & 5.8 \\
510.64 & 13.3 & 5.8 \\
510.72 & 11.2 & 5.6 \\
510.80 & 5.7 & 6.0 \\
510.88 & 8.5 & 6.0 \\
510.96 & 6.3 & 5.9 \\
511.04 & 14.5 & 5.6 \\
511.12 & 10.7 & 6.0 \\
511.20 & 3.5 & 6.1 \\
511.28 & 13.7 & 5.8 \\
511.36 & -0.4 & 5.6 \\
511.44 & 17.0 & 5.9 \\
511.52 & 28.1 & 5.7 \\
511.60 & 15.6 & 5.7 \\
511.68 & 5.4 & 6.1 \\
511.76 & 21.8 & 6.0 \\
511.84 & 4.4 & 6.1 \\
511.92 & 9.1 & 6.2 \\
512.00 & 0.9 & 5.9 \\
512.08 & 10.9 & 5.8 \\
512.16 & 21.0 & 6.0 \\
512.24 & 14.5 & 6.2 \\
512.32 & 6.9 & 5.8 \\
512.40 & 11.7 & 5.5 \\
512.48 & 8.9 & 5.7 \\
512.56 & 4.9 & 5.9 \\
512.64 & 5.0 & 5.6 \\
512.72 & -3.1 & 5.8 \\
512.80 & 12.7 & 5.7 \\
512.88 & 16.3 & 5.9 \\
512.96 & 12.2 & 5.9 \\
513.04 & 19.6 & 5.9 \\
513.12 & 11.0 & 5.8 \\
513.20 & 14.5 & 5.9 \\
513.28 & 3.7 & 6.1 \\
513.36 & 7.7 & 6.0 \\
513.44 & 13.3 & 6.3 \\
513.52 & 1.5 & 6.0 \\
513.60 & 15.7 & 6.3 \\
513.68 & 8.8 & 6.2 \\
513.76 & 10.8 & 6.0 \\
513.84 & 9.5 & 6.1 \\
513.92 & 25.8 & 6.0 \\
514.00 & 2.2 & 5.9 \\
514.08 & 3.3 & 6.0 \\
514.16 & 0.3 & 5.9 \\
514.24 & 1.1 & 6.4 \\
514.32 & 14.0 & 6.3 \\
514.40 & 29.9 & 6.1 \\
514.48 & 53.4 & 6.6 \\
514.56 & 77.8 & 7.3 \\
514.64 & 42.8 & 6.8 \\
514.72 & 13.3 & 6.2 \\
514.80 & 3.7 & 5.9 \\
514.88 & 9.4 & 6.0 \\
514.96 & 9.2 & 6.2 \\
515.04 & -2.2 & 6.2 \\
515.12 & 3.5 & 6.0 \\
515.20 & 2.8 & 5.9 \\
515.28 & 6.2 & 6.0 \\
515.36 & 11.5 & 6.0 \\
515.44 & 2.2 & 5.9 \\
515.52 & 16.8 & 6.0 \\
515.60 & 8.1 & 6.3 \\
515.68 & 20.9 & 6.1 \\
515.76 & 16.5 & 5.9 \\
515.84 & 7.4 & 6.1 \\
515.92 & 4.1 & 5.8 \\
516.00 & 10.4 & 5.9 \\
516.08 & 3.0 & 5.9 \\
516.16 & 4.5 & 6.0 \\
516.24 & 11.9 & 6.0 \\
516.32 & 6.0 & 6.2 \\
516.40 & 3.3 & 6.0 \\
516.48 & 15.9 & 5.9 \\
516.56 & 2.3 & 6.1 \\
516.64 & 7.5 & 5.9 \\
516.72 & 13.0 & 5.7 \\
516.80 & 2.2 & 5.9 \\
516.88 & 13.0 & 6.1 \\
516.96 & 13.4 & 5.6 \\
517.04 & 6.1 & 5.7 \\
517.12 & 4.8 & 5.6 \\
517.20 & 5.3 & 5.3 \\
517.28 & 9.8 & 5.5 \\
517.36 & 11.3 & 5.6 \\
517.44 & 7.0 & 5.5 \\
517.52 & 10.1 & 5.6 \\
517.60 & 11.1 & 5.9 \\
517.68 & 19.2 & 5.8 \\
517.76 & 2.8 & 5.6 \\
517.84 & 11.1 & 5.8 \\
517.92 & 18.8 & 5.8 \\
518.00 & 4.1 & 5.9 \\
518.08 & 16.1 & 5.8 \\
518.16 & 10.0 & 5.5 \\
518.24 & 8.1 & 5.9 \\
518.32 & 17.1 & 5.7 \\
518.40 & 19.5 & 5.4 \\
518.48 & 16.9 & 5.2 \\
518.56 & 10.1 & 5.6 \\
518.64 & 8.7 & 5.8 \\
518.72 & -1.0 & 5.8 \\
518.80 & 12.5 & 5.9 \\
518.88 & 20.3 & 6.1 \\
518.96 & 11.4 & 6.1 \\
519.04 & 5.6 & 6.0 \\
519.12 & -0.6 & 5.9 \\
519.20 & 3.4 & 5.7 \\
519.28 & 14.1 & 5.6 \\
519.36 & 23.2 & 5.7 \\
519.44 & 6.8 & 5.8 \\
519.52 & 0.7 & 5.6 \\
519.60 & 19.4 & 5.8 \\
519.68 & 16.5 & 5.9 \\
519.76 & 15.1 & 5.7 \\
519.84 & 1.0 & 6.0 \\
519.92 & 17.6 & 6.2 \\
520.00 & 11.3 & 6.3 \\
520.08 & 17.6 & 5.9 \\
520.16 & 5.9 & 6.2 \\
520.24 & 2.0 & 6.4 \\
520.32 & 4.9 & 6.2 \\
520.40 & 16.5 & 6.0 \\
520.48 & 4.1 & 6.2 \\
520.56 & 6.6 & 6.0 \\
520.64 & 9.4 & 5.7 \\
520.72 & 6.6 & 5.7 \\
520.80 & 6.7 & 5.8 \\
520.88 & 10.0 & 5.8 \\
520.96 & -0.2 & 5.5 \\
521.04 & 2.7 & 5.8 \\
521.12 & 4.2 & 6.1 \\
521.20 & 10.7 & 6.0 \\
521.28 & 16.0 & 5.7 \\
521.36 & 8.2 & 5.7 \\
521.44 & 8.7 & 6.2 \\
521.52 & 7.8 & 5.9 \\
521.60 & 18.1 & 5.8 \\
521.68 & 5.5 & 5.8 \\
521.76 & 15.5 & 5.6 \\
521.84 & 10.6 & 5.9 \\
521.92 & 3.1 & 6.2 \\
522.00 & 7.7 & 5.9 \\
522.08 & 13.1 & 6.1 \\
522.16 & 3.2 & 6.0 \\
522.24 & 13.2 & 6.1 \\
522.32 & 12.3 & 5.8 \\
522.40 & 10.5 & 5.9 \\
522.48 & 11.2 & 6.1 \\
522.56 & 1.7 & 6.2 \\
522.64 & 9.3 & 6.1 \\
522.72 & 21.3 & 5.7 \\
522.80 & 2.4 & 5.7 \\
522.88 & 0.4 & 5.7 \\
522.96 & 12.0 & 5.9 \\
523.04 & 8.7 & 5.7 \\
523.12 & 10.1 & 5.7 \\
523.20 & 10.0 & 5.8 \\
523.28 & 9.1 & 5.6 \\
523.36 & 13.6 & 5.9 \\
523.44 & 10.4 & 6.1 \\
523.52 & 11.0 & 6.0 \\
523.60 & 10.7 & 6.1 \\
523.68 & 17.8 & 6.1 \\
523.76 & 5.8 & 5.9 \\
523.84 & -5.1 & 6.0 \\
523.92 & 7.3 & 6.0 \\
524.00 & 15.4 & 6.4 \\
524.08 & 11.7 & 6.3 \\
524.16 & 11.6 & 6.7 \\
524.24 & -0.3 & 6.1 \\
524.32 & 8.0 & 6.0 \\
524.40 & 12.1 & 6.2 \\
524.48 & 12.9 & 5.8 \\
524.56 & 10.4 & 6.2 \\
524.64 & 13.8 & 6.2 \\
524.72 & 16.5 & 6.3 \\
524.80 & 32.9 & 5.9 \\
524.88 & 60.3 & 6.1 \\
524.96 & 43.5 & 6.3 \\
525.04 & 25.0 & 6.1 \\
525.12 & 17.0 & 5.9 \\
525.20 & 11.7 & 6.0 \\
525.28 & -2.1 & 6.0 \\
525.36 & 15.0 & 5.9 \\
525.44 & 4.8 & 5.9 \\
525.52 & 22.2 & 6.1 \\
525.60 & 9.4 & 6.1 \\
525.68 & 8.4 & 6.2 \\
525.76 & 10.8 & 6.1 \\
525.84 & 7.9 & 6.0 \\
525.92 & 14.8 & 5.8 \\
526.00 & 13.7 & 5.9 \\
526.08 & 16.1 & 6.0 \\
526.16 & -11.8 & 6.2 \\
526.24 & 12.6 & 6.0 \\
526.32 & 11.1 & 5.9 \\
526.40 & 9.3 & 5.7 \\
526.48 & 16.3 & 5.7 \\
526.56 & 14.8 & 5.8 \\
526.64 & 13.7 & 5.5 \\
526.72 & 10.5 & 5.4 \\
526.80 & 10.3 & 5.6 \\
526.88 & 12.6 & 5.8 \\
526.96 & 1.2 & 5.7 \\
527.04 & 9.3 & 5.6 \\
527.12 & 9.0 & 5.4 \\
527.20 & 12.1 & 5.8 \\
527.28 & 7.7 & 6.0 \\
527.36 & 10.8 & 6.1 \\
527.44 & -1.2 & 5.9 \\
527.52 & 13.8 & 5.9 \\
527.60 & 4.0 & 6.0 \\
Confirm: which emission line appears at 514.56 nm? Hbeta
